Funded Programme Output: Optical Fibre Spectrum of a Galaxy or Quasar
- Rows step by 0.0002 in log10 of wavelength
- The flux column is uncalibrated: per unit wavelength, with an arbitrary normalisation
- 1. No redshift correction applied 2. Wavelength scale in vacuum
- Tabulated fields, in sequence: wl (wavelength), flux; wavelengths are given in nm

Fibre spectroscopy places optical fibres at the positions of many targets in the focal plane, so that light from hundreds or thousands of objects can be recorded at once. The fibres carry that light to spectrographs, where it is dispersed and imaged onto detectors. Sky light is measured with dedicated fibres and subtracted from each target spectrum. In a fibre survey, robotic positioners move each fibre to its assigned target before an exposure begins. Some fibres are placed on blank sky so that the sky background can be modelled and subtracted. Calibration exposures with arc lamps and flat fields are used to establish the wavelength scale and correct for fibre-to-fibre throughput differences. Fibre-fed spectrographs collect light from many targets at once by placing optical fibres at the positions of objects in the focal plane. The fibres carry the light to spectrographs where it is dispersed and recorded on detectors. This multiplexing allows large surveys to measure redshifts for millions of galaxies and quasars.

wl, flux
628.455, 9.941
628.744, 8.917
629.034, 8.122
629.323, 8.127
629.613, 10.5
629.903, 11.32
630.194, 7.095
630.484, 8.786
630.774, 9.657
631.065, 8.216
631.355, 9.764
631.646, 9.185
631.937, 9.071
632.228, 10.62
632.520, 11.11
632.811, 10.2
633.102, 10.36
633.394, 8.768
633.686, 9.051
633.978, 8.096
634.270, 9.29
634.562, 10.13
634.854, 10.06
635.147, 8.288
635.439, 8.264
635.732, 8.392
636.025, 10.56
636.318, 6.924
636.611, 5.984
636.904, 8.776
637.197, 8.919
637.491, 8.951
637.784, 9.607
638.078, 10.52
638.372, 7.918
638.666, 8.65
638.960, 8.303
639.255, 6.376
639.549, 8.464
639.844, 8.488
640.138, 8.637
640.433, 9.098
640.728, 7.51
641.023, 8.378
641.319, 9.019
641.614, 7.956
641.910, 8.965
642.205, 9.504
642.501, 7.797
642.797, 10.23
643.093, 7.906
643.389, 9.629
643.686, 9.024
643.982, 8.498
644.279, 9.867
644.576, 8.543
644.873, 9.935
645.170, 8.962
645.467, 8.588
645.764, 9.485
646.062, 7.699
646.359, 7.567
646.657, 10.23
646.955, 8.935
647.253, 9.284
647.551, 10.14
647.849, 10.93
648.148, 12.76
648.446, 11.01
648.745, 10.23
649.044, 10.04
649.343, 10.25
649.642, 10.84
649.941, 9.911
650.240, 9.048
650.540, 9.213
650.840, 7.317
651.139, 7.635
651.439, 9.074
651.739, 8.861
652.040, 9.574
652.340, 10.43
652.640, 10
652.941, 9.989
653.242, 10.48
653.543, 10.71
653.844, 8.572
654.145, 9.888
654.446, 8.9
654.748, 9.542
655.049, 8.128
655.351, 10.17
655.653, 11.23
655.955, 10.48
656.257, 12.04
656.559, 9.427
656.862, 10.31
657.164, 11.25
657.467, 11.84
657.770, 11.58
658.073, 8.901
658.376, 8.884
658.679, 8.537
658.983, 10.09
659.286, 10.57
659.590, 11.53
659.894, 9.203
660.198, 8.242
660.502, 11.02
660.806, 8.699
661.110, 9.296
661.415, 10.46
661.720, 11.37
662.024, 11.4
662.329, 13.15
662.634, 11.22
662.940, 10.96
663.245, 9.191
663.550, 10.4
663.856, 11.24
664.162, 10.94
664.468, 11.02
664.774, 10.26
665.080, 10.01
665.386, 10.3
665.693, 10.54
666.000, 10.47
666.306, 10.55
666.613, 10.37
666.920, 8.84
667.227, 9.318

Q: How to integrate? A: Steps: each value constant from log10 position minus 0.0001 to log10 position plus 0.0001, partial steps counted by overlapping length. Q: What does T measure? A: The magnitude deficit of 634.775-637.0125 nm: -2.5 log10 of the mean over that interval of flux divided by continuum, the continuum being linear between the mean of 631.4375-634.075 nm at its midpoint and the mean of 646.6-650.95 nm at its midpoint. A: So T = 0.16 mag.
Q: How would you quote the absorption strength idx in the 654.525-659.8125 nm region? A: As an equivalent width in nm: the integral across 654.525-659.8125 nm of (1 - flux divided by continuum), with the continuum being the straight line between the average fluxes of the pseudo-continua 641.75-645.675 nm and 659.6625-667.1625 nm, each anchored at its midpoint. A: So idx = -0.15 nm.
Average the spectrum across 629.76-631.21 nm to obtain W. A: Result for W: 9.01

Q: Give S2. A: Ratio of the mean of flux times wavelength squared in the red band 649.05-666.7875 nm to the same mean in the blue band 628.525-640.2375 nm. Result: 1.2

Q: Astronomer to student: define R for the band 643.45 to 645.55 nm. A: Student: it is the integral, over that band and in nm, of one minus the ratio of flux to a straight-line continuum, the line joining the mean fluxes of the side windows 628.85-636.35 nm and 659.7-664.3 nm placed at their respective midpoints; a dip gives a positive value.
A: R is 0.14 nm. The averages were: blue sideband 9.26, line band 9.1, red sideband 10.5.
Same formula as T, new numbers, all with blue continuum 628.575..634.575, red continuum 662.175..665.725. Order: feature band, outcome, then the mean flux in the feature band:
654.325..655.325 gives 0.15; 9.02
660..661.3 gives 0.14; 9.34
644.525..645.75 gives 0.10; 9.1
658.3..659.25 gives 0.13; 9.37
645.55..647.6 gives 0.12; 8.98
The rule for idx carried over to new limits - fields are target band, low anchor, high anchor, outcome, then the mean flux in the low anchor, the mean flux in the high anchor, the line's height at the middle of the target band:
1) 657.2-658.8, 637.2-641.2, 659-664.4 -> 0.02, 8.55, 10.5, 10.2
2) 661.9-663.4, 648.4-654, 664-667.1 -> -0.15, 9.62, 10.3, 10.2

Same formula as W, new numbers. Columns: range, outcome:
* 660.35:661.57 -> 9.87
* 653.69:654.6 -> 9.13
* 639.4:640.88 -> 8.44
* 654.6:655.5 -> 9.28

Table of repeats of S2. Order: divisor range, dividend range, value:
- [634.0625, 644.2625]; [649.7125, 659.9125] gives 1.19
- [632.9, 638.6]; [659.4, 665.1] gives 1.28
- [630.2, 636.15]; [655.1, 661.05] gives 1.18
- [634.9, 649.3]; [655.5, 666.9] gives 1.23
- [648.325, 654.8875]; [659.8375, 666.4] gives 1.13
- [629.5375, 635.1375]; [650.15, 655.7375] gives 1.05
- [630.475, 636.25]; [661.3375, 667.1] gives 1.25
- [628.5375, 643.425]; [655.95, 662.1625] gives 1.23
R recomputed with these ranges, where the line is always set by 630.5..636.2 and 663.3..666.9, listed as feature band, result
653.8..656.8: 0.07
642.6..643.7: 0.06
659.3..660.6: 0.03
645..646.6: 0.20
